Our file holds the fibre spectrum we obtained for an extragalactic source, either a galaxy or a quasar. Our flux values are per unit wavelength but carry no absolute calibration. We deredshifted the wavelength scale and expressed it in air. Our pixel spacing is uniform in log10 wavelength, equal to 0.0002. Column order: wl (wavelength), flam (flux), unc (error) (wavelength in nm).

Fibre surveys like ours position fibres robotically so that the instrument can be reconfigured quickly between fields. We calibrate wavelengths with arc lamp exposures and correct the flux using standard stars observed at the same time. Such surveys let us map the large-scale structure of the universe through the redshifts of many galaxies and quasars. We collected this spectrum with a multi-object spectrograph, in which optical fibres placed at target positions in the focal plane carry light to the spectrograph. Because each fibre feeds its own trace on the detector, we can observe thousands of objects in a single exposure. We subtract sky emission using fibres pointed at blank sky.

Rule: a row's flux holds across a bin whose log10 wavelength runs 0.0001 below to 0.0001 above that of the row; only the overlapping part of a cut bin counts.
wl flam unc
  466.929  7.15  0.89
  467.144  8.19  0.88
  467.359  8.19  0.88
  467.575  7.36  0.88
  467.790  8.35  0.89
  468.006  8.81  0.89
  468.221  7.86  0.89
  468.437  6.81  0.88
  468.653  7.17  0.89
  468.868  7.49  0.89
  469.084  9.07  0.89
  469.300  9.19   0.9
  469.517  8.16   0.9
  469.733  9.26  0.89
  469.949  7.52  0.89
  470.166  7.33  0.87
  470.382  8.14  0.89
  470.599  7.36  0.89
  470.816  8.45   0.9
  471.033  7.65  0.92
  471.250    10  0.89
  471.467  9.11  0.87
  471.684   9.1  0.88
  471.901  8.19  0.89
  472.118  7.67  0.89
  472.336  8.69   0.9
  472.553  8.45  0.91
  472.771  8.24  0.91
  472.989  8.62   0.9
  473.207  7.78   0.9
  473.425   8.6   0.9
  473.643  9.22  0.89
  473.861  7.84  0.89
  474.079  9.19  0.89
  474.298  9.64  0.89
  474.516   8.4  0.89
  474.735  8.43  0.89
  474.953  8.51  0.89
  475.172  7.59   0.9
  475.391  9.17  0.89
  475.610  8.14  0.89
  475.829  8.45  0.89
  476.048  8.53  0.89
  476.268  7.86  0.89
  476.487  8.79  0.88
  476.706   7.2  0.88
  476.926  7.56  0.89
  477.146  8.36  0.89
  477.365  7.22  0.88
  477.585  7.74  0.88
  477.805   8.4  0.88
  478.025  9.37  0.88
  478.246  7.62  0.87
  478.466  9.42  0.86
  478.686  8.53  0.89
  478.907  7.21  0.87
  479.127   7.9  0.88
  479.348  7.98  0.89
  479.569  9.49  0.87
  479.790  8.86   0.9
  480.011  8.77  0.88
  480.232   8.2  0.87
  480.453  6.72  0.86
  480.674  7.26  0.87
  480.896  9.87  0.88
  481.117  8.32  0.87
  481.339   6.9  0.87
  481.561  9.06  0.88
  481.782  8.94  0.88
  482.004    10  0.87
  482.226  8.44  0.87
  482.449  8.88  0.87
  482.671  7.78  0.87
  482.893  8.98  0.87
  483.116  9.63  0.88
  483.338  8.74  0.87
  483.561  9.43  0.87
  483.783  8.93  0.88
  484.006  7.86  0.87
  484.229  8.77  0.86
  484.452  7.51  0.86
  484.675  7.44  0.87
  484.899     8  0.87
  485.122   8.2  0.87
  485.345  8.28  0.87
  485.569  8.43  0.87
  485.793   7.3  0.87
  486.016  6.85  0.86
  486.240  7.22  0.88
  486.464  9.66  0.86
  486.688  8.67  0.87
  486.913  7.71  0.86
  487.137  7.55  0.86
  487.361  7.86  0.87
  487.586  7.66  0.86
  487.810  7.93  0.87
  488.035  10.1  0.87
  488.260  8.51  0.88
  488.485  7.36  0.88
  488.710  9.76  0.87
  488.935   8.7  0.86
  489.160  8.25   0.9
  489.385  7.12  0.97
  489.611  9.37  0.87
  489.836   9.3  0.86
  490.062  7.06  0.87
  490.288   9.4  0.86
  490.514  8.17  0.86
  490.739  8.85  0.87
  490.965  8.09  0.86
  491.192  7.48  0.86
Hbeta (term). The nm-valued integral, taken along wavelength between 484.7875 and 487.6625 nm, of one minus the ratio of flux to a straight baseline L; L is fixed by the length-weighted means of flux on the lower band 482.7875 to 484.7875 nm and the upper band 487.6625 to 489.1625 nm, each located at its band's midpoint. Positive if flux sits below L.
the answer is 0.22 nm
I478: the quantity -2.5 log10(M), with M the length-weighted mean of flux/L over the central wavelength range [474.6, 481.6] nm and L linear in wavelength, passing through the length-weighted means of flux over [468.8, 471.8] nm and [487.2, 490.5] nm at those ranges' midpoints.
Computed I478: 0.027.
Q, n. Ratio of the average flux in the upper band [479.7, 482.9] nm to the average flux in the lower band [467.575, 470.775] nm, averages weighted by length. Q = 1.05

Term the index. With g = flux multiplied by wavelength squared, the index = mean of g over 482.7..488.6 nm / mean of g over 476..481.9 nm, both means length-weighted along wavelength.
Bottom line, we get 1.03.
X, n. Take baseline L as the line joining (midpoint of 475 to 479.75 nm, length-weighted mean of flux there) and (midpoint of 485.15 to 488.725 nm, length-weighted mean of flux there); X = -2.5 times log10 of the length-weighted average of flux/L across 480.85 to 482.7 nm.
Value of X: -0.064 mag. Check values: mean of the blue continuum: 8.23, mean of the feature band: 8.69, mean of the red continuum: 8.14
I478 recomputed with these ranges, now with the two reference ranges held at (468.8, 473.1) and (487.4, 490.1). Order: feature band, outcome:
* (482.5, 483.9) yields -0.06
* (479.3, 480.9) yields 0.01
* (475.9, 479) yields 0.04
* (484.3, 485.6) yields 0.06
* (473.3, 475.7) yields -0.03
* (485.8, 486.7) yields 0.06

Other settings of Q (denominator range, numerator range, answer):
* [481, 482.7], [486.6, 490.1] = 0.97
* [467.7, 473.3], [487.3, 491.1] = 1.02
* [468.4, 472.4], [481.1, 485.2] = 1.03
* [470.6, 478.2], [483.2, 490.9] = 0.99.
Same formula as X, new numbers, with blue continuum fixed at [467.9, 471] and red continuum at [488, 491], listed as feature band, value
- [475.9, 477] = 0.026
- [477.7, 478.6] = -0.057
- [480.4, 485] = -0.013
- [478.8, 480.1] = -0.010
